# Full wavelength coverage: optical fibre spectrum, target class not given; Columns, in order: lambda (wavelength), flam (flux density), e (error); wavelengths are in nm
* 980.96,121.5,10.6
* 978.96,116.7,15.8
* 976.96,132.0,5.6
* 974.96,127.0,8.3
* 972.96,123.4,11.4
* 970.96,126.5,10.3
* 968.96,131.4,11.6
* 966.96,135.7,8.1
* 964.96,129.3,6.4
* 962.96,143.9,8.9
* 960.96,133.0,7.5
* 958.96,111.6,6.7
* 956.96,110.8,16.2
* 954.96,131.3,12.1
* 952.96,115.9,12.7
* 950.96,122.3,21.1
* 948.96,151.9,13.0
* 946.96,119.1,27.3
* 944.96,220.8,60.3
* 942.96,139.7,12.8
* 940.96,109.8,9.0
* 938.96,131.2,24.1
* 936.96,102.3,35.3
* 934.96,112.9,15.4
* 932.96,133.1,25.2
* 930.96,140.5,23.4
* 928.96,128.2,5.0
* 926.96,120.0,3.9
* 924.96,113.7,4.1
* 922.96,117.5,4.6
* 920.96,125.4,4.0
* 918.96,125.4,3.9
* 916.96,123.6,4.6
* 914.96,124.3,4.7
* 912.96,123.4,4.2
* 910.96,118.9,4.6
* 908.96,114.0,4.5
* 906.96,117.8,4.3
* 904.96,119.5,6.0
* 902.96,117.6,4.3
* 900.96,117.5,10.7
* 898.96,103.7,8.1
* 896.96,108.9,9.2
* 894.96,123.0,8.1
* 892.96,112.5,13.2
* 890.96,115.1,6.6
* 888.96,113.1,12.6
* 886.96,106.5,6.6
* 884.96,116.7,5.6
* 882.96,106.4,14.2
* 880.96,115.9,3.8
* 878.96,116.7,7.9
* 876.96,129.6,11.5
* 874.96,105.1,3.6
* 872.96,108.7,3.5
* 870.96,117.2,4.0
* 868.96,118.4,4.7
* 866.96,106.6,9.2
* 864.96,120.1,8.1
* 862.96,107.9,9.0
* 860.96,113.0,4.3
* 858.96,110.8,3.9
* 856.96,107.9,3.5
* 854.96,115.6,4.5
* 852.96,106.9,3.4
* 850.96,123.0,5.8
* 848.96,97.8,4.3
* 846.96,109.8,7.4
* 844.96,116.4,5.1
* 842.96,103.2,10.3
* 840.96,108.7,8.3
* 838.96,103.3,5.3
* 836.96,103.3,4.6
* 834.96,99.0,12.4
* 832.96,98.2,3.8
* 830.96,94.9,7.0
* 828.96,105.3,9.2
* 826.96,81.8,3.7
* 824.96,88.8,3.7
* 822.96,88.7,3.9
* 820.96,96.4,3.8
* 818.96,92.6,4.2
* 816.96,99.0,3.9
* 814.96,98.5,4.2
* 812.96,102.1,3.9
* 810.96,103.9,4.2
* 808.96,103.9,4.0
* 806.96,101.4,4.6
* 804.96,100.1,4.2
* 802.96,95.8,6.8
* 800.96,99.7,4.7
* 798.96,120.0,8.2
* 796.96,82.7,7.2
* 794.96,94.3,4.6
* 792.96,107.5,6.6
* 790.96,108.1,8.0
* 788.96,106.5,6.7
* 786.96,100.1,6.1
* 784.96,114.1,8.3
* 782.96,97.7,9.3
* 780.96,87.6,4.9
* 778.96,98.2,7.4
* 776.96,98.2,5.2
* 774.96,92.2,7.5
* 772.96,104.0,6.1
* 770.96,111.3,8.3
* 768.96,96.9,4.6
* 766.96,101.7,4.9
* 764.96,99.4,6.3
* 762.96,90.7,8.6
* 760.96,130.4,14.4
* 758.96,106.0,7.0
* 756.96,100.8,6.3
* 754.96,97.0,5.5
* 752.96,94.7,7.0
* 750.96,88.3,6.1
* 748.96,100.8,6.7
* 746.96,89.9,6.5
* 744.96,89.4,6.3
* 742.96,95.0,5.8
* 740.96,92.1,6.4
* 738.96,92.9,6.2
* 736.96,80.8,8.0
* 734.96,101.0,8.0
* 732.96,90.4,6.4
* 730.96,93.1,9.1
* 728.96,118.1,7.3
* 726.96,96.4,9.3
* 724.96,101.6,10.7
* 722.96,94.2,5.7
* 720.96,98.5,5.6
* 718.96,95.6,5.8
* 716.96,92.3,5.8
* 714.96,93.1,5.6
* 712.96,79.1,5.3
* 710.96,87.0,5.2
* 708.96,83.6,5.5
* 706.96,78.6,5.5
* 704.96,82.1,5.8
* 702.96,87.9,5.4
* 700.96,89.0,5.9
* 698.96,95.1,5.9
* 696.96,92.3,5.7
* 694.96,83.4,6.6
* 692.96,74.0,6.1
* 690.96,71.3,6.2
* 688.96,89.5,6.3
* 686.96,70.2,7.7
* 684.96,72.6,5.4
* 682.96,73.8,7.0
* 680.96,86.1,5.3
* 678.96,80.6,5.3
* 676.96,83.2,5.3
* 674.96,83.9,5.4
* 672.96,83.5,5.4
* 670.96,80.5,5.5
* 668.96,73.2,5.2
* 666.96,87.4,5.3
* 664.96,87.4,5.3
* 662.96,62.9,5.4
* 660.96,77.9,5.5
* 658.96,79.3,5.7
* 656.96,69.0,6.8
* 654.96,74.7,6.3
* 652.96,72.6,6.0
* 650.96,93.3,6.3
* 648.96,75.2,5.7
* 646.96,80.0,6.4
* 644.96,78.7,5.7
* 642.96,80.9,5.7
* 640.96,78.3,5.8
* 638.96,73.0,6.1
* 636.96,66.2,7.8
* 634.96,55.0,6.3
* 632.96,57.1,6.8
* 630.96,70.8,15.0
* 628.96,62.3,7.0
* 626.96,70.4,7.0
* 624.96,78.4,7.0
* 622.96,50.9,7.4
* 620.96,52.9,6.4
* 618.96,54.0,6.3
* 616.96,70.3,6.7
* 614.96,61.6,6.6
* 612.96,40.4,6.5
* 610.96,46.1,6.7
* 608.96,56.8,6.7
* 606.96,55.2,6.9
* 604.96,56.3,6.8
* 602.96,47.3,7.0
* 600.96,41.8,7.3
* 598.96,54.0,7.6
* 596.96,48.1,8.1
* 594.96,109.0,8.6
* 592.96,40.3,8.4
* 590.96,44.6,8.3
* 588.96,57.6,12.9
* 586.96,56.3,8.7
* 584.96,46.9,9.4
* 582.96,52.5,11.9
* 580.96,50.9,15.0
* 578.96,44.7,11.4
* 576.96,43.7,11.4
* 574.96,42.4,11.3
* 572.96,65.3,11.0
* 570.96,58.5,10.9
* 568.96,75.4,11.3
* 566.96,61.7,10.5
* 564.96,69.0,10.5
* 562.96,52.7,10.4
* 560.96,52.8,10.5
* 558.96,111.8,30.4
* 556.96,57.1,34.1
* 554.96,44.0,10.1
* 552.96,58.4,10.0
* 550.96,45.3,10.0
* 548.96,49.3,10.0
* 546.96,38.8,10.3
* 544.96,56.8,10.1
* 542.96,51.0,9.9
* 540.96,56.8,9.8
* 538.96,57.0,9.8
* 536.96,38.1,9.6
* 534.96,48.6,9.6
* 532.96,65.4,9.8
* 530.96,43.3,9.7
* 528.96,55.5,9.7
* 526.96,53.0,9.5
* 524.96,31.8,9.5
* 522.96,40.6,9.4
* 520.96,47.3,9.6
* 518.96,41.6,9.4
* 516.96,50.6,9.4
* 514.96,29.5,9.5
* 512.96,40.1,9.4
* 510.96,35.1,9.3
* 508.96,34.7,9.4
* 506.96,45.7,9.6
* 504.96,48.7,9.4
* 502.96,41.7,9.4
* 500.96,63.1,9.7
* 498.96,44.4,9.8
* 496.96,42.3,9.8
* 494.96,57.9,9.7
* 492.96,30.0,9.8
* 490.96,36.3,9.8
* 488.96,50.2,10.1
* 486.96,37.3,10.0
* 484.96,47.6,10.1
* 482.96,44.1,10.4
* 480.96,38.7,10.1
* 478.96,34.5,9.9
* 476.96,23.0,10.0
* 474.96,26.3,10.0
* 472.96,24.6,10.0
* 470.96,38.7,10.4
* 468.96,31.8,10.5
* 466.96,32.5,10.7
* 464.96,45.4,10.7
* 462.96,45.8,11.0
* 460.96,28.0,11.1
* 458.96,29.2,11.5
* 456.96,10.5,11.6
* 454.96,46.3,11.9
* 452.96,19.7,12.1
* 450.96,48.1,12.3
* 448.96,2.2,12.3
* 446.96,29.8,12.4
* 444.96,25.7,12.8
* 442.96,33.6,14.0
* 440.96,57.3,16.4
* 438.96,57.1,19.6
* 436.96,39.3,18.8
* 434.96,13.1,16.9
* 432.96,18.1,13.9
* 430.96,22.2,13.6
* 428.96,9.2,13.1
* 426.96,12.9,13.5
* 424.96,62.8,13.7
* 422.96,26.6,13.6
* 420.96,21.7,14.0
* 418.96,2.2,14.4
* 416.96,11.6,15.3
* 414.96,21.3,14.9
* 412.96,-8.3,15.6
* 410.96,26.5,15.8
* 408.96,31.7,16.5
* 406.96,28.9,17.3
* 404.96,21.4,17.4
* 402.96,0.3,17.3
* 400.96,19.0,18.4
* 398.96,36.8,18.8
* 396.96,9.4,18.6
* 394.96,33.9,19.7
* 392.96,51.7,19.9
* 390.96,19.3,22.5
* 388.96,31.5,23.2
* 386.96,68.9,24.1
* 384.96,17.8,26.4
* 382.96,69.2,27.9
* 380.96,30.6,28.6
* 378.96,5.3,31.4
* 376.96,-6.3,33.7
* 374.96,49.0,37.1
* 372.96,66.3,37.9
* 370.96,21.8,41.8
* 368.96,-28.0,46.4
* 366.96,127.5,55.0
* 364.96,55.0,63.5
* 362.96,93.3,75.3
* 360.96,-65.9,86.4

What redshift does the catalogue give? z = 0.60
